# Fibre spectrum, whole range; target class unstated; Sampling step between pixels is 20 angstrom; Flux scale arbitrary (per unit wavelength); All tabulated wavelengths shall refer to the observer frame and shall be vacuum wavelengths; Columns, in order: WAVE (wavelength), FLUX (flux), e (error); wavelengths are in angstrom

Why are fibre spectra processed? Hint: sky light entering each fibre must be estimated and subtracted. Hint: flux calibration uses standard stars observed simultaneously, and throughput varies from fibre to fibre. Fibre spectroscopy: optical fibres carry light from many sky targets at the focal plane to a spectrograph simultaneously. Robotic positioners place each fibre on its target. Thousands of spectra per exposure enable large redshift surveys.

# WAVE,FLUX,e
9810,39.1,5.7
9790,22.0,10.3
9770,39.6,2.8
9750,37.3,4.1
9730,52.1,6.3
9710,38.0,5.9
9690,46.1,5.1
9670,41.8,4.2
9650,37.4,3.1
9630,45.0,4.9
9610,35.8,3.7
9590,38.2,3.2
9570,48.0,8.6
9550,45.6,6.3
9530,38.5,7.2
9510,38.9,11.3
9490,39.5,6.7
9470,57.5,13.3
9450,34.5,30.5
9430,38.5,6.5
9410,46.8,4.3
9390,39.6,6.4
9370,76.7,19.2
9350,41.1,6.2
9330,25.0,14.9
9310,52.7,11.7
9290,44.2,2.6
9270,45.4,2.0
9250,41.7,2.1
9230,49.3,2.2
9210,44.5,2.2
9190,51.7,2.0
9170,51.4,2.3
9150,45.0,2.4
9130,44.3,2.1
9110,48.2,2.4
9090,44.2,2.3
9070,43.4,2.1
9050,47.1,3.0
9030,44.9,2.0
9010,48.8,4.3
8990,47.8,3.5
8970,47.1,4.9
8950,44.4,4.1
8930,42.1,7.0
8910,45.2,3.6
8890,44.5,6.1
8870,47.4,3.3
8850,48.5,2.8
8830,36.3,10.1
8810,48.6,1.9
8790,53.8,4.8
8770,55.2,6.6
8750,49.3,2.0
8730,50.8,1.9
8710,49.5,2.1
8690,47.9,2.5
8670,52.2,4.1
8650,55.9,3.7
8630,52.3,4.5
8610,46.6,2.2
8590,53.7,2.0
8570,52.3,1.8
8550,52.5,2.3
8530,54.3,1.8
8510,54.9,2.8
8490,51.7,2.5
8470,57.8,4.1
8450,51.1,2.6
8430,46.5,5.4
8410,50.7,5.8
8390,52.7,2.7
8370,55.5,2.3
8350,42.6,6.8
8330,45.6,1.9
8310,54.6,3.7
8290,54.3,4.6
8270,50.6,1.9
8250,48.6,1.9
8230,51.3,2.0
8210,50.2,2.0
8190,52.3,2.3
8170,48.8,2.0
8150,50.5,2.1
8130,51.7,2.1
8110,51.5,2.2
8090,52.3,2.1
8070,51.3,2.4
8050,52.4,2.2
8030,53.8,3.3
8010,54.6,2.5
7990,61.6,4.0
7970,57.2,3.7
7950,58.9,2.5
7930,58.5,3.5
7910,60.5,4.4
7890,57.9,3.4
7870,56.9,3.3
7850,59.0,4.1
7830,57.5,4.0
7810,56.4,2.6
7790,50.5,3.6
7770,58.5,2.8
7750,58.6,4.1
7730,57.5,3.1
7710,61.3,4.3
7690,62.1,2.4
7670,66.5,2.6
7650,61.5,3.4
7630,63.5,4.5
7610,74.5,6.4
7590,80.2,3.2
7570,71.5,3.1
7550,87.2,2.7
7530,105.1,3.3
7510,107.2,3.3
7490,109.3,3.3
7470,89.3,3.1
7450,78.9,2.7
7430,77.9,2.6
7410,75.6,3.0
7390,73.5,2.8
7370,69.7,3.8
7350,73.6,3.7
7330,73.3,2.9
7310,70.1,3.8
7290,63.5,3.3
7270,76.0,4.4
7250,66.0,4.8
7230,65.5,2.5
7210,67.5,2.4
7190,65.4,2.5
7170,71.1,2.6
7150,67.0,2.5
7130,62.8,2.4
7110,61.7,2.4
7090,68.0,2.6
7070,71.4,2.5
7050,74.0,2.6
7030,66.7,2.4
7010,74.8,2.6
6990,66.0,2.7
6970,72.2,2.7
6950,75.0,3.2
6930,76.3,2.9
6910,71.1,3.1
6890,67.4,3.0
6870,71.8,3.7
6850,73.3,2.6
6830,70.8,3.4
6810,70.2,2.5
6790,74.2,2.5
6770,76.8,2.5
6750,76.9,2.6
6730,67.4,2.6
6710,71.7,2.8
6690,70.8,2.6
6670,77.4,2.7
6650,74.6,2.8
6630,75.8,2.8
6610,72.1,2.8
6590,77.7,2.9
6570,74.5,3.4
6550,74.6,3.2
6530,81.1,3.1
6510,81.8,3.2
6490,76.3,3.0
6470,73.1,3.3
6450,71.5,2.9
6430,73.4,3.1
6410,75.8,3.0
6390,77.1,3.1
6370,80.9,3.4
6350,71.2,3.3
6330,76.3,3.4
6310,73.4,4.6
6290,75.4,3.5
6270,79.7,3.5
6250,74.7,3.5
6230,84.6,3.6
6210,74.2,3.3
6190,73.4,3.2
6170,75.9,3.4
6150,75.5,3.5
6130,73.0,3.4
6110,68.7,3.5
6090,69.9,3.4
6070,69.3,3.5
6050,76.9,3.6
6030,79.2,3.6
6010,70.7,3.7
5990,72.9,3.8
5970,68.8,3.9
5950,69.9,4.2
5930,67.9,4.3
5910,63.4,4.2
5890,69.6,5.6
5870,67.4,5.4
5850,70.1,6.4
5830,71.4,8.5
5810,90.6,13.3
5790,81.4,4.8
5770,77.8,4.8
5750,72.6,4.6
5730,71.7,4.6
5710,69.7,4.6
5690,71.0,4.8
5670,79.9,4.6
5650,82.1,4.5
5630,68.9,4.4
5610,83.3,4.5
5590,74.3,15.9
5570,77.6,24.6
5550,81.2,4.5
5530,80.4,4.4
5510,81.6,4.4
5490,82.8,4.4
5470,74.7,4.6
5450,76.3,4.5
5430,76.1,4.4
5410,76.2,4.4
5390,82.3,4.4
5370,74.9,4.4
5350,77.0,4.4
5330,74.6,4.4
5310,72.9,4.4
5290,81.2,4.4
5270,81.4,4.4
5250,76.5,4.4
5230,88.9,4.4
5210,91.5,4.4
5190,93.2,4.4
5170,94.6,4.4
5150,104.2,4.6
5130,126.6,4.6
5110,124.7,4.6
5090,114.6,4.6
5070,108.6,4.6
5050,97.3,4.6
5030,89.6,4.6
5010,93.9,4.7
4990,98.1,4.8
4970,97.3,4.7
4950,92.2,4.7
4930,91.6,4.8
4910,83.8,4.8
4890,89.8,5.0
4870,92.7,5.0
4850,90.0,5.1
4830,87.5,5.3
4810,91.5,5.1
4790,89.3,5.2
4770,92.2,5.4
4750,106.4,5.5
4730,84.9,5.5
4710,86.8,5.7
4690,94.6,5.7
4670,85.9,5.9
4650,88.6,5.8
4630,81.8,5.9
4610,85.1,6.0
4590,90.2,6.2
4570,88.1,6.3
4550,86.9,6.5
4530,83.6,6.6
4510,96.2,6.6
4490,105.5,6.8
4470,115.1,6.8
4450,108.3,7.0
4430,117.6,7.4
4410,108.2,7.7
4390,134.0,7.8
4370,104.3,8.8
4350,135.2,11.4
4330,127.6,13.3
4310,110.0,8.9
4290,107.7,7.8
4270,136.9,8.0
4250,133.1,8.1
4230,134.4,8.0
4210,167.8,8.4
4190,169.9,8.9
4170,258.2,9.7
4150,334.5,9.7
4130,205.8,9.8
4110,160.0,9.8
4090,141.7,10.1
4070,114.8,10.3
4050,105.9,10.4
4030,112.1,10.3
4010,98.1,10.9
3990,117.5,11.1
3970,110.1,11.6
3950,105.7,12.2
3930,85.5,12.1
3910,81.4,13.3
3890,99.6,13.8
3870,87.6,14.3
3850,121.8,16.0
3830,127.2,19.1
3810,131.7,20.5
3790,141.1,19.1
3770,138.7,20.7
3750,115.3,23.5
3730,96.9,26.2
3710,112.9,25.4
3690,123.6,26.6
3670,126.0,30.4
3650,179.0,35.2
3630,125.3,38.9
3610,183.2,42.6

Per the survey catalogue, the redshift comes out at 1.683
